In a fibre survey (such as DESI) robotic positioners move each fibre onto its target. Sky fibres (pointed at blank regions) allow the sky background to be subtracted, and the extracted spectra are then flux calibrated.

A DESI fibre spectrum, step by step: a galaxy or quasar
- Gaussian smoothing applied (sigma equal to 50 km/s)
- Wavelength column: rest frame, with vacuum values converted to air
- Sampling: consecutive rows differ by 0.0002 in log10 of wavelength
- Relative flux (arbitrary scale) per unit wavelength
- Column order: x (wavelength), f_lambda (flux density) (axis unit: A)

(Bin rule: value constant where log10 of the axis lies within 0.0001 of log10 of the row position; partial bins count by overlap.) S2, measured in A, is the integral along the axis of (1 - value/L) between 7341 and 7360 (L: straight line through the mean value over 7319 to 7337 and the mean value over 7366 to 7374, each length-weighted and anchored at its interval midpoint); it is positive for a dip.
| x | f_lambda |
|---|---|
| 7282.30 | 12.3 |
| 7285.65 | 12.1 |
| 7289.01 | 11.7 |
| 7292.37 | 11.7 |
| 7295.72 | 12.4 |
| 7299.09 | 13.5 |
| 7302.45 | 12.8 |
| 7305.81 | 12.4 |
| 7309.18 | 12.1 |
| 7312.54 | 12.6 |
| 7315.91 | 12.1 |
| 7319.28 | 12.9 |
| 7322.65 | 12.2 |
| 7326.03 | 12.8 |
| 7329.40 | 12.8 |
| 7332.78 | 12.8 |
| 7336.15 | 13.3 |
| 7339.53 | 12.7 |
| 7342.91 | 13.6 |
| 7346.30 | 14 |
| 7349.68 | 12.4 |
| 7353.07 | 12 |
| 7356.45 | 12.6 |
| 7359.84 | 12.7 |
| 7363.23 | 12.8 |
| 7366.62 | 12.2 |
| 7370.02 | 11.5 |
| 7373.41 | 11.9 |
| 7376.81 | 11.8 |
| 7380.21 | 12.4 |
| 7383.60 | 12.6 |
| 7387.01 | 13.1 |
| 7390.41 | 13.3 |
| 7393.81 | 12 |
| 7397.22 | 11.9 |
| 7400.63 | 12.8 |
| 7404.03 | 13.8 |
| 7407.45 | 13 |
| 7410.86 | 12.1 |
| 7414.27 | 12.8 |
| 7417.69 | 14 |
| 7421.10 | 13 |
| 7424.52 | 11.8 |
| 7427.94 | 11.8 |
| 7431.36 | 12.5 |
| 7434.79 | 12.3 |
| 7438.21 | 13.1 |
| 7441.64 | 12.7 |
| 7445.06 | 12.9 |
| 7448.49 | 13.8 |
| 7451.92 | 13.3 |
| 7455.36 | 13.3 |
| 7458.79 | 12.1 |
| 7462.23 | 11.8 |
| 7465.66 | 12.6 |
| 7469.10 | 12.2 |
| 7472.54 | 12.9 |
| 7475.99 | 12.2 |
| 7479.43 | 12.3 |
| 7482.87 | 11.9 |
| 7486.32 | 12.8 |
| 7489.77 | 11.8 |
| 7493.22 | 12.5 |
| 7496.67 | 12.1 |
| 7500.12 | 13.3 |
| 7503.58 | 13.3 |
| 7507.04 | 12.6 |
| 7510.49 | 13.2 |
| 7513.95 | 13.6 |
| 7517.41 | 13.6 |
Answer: -1.0 A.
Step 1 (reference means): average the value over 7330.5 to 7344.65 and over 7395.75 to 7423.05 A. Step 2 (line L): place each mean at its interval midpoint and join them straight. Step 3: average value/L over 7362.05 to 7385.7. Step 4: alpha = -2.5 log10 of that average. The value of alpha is 0.07 mag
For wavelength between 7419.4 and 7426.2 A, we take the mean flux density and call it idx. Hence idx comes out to 12.4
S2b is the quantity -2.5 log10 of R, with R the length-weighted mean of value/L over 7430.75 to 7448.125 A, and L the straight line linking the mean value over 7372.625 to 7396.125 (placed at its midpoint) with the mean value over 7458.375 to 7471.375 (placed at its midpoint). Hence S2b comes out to -0.04 mag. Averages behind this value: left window 12.4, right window 12.2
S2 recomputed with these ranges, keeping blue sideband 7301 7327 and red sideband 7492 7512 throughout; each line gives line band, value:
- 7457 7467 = 0.47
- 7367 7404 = 0.65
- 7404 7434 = -0.01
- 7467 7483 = 0.55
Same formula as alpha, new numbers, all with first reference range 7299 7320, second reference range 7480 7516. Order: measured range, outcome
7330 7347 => -0.053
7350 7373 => 0.027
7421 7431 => 0.047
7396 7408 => -0.023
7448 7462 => -0.021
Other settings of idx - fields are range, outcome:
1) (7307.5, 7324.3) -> 12.4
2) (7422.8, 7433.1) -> 12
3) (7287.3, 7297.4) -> 11.9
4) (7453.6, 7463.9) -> 12.4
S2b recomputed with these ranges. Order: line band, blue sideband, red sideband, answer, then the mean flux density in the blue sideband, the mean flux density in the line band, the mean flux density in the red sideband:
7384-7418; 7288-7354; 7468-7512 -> -0.018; 12.7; 12.8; 12.5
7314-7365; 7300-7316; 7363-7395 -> -0.030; 12.5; 12.8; 12.3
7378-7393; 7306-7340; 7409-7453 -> -0.005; 12.6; 12.8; 12.8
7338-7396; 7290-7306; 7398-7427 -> 0.015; 12.5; 12.6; 12.9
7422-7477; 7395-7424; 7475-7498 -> -0.005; 12.9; 12.6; 12.2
